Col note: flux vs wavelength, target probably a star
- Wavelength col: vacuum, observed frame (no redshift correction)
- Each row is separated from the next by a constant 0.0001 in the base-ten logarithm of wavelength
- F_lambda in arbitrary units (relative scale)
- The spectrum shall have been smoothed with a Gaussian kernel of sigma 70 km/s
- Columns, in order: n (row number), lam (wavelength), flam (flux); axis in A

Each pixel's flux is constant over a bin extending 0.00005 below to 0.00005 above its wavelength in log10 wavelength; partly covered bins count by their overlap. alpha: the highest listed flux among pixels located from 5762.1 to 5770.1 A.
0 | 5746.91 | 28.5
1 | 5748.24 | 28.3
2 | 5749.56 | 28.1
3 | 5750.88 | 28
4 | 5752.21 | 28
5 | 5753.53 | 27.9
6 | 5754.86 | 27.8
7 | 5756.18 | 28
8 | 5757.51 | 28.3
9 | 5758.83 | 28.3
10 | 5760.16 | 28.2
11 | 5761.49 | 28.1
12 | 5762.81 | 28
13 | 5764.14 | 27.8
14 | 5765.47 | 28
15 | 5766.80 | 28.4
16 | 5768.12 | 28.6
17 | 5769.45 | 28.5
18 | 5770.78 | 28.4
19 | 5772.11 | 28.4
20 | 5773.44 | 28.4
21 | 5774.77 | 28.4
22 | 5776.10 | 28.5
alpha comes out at 28.6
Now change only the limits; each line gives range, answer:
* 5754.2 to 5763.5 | 28.3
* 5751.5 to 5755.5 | 28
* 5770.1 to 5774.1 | 28.4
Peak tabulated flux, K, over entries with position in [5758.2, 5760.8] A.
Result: 28.3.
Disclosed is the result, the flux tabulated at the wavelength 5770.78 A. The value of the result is 28.4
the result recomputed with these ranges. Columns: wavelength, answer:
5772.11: 28.4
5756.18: 28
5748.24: 28.3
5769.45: 28.5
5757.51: 28.3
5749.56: 28.1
